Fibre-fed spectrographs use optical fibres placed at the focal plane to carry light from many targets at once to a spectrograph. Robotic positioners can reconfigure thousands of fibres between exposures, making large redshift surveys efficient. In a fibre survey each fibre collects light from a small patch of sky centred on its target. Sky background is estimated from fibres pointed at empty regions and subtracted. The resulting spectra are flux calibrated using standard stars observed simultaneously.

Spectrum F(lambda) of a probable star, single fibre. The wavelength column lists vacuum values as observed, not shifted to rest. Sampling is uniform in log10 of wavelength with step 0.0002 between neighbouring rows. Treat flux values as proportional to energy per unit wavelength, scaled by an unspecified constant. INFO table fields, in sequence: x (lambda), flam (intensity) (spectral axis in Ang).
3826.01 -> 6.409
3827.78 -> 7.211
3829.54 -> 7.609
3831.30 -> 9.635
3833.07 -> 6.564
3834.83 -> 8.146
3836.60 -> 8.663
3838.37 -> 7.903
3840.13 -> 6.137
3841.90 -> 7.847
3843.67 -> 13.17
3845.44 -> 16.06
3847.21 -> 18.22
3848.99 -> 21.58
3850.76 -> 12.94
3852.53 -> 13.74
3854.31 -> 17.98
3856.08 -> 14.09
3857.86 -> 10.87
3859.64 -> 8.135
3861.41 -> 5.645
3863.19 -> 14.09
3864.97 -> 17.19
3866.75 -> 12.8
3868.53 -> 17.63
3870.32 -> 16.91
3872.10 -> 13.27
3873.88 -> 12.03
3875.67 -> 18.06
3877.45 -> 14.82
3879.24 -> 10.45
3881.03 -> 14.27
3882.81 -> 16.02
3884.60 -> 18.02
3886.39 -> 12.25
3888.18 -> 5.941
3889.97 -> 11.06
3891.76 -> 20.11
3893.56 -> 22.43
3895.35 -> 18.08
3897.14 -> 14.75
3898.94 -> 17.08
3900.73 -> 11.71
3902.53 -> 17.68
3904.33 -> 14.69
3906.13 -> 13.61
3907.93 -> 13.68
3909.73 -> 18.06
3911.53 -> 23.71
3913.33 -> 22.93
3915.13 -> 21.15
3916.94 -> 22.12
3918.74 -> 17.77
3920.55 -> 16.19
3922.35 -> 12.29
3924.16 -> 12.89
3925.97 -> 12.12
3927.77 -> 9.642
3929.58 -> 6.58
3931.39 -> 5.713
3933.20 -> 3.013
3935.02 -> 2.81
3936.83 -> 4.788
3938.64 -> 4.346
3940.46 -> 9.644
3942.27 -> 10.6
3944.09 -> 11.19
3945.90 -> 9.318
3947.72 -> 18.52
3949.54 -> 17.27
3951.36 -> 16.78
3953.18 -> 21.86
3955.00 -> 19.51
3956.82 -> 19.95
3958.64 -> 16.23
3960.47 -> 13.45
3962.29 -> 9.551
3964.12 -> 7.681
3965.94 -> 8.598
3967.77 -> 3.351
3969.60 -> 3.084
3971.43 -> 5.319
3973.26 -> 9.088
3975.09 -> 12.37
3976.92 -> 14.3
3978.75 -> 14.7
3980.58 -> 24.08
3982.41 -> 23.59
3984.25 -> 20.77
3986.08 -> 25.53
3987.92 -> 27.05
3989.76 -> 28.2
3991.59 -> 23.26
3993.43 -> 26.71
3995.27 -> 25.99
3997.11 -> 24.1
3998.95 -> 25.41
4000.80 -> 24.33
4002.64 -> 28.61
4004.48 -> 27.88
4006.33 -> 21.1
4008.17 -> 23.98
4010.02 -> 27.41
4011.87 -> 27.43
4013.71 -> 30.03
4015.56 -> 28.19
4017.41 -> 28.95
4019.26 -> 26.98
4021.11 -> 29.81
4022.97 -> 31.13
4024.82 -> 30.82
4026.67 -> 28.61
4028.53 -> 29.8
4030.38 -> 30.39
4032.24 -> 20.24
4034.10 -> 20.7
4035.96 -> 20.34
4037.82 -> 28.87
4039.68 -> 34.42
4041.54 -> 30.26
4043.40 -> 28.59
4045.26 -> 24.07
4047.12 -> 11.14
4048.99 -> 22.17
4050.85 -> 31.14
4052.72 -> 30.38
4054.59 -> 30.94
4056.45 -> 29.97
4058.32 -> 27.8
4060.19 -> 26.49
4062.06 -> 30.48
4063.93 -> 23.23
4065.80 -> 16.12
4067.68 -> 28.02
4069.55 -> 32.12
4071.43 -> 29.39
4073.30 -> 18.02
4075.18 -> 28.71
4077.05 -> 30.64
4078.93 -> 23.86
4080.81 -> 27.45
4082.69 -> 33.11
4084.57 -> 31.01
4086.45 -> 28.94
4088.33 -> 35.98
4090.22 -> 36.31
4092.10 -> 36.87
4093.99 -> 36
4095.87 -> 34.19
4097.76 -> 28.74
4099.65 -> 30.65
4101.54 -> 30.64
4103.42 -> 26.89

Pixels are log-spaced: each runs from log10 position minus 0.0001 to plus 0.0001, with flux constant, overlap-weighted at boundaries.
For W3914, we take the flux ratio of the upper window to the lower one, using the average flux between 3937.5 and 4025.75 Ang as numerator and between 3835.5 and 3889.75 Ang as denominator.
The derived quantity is 1.48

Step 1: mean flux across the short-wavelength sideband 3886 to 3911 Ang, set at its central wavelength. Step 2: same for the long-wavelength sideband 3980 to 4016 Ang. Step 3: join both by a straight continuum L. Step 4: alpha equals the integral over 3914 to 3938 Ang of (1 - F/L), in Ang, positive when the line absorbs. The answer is 8.6 Ang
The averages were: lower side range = 15.3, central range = 11.3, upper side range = 25.7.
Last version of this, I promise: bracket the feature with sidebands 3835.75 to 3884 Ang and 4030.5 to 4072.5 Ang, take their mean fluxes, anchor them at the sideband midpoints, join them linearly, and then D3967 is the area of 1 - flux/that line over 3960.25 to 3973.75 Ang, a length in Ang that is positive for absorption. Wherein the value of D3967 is 8.8 Ang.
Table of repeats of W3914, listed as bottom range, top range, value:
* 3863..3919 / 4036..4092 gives 1.74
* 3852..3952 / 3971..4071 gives 1.84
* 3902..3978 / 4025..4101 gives 2.23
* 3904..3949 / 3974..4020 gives 1.92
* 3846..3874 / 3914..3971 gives 0.83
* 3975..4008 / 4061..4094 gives 1.23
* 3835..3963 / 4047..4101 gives 2.09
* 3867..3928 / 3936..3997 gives 0.99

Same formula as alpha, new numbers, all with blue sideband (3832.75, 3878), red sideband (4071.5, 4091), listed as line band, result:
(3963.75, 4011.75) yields 6.52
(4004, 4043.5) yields -3.69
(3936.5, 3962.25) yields 7.78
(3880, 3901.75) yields 0.55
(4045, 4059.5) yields 0.66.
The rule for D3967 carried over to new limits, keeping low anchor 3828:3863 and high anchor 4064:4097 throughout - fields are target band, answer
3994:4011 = -1.4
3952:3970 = 6.7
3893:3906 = -0.7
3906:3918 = -2.3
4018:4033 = -1.9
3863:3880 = -1.9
